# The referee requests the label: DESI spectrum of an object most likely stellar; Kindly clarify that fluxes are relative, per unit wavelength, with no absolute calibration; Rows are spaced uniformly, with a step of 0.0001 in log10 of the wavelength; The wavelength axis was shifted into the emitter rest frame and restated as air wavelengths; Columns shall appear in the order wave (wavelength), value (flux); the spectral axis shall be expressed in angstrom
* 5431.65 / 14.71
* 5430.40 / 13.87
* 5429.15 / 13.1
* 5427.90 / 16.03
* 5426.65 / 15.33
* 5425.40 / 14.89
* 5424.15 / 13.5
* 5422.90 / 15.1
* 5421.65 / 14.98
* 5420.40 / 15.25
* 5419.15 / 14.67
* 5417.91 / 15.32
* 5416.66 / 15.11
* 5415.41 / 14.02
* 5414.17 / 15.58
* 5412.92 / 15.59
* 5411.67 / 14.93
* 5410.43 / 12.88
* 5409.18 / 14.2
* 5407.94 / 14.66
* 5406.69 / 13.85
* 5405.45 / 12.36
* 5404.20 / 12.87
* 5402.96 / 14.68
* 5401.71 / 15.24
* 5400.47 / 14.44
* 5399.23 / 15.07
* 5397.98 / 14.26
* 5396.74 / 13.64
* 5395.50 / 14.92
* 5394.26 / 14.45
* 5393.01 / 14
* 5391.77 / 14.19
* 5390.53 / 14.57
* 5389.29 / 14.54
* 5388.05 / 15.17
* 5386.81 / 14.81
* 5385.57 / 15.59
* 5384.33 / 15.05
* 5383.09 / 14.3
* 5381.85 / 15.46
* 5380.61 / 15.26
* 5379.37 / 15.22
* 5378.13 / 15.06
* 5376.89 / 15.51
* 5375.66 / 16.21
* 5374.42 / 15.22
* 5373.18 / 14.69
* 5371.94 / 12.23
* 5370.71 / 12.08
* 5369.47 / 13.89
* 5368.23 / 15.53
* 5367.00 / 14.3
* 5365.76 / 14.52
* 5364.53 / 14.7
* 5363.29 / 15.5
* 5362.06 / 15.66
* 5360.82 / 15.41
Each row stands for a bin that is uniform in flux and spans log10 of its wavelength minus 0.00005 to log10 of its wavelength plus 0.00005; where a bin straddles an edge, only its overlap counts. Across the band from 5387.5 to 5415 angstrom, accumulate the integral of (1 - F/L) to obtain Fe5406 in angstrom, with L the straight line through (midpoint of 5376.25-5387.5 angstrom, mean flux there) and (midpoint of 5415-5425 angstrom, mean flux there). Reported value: 1.1 angstrom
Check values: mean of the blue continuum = 15.1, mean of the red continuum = 14.8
